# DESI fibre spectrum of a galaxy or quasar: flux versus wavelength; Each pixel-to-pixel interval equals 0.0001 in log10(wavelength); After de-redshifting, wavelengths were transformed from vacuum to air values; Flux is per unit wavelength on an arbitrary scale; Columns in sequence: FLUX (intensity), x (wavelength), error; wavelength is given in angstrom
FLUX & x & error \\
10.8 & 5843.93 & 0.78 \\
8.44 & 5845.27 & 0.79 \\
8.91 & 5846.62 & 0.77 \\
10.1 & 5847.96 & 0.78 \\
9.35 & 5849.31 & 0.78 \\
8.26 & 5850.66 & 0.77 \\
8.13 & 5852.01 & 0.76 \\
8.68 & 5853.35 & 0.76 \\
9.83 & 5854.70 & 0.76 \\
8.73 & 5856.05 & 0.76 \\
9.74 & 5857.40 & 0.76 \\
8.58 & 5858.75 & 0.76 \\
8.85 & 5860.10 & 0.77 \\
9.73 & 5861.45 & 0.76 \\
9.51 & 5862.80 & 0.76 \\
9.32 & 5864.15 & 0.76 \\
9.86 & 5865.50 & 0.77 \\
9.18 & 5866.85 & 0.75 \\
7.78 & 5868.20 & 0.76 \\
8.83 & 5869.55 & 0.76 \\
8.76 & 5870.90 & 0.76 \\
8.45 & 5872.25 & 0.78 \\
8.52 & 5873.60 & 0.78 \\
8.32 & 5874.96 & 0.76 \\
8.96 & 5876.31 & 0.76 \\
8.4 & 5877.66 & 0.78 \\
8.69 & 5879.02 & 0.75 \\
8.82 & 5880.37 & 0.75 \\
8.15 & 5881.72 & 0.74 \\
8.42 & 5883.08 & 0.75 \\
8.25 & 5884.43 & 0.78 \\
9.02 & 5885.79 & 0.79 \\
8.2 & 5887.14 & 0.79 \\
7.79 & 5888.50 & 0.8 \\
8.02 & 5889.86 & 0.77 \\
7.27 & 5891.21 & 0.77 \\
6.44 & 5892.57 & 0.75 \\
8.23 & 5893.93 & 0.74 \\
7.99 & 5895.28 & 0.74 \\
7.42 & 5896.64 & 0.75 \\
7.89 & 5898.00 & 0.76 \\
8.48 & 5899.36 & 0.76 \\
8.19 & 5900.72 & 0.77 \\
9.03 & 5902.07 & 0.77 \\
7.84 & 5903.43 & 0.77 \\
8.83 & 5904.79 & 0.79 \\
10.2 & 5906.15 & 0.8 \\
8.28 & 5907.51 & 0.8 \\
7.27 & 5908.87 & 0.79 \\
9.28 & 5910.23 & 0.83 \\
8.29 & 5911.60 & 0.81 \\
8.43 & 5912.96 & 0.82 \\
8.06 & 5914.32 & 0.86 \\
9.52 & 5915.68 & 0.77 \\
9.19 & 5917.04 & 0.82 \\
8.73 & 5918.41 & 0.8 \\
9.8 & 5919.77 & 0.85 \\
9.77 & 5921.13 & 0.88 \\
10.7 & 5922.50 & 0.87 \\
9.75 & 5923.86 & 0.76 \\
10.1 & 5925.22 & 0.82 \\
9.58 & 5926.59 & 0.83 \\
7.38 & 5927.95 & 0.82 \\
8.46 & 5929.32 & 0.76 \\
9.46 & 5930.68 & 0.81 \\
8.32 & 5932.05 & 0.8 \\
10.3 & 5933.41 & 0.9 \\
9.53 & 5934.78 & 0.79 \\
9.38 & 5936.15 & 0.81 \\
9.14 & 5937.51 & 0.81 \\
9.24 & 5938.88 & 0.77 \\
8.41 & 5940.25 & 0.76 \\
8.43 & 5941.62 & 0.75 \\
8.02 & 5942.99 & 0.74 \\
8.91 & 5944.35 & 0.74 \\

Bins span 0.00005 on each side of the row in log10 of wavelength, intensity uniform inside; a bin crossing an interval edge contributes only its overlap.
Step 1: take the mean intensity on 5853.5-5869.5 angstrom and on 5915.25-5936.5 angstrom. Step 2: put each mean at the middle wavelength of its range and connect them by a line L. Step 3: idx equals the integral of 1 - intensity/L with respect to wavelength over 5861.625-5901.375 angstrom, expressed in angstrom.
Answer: 3.5 angstrom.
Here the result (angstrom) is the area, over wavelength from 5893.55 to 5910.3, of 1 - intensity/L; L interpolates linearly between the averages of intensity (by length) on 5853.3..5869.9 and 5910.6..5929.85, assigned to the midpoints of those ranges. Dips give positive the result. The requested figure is 1.44 angstrom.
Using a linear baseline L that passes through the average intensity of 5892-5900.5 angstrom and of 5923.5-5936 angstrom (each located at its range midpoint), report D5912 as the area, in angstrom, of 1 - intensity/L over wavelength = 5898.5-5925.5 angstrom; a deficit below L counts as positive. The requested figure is -1.6 angstrom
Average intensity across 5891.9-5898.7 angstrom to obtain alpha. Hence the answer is 7.6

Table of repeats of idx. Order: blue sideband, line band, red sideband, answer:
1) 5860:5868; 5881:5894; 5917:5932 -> 1.9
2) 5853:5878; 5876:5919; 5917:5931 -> 3.9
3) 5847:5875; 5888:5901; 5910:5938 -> 1.9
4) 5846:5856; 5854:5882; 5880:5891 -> -0.8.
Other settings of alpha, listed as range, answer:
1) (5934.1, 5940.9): 9.14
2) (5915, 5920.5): 9.32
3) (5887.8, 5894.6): 7.54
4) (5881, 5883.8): 8.3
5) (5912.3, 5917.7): 8.81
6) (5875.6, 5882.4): 8.61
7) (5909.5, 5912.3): 8.73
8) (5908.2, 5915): 8.26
